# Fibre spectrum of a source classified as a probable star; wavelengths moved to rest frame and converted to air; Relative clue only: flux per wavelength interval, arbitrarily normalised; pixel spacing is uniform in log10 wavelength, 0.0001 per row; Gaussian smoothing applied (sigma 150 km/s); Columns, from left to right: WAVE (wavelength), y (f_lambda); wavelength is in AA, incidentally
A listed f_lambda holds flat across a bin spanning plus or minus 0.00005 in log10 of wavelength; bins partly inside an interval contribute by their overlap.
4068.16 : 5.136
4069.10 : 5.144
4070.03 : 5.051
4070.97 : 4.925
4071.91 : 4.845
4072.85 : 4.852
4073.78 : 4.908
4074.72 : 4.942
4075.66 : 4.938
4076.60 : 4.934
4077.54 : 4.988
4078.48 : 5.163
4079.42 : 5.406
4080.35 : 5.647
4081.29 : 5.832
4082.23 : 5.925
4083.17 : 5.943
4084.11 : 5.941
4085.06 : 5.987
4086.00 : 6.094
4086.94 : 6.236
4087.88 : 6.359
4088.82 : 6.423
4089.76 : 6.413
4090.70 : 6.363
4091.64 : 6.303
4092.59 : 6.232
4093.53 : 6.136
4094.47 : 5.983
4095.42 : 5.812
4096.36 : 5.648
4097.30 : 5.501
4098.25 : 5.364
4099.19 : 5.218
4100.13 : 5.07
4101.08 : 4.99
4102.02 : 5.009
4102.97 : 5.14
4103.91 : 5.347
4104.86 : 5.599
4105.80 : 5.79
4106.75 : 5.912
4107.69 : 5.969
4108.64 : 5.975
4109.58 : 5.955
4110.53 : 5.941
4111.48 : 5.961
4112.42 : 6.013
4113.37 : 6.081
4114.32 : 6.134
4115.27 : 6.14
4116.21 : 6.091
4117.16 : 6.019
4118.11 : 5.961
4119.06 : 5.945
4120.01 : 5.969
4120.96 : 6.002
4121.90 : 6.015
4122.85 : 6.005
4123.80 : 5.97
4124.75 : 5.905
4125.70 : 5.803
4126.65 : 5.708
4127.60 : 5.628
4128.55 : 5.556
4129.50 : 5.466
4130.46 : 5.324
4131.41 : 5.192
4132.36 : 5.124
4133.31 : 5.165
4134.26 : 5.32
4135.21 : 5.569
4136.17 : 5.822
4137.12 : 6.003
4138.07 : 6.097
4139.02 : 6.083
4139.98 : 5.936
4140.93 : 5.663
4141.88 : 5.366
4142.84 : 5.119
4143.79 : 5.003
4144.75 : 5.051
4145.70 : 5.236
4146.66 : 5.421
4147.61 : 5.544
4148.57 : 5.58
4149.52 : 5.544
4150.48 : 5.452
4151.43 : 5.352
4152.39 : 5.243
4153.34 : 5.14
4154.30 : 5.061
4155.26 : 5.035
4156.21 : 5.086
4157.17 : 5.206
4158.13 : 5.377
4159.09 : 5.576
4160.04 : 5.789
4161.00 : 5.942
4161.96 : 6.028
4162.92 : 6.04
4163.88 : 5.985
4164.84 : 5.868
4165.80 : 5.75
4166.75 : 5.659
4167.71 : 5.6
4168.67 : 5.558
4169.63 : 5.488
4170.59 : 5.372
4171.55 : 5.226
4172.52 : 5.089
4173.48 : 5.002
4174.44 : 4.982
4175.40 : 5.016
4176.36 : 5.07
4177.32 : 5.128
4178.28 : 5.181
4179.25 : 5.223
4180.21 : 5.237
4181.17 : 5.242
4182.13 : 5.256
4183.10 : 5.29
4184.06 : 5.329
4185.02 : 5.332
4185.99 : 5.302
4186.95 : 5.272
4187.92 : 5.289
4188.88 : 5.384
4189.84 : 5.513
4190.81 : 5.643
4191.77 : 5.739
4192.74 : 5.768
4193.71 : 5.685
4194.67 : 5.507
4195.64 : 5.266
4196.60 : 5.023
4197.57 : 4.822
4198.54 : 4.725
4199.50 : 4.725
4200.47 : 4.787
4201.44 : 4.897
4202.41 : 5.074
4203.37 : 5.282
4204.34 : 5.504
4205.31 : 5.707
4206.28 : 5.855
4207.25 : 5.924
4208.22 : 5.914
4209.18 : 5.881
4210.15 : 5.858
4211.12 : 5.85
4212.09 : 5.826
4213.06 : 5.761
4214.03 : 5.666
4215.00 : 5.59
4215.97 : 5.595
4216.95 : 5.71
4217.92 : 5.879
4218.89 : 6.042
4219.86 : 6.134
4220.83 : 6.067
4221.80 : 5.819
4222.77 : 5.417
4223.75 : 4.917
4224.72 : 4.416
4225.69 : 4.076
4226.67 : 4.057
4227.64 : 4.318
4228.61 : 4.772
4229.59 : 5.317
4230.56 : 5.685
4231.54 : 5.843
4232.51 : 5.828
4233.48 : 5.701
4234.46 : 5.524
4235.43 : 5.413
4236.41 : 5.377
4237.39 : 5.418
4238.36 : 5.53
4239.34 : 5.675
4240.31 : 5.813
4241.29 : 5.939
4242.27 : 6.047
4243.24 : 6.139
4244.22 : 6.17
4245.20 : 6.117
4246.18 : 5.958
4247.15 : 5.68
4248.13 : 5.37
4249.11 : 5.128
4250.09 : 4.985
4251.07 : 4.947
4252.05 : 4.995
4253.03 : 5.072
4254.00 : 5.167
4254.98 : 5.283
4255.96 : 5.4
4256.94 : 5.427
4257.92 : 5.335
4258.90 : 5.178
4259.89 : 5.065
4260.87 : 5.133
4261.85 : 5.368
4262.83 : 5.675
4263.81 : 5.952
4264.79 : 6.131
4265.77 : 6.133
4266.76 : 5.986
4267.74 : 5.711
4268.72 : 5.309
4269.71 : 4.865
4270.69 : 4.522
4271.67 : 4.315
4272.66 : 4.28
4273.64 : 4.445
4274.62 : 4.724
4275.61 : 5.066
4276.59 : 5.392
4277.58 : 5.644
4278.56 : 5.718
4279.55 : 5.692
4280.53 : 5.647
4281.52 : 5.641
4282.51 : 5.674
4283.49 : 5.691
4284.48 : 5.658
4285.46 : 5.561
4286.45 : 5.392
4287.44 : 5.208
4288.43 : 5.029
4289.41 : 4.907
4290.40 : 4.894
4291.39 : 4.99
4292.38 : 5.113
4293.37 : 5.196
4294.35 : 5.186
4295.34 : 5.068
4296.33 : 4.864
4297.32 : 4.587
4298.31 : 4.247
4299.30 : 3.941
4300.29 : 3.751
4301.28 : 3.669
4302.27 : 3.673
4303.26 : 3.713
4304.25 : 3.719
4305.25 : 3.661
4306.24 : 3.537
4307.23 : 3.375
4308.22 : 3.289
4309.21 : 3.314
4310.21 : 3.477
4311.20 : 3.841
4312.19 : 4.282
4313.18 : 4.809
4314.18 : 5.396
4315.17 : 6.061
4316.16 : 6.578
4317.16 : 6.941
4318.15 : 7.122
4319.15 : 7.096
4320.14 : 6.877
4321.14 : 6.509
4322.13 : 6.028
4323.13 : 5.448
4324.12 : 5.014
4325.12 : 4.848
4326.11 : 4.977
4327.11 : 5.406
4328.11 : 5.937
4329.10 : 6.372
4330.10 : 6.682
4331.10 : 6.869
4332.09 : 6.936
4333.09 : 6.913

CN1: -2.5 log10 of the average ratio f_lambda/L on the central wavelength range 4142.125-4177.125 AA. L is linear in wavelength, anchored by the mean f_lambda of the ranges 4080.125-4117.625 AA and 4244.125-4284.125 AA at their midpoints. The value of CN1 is 0.05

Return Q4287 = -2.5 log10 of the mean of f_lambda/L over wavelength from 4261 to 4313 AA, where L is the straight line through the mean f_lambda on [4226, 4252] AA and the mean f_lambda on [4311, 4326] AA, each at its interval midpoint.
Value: 0.18 mag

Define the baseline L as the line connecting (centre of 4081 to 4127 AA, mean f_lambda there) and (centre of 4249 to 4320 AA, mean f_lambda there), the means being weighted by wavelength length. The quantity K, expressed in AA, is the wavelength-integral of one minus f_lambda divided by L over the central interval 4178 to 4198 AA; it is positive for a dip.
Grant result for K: 0.5 AA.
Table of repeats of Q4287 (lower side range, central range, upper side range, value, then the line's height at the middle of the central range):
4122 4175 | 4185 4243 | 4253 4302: -0.024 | 5.33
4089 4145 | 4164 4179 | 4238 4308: 0.035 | 5.52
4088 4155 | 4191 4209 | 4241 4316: -0.001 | 5.35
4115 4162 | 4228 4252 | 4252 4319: -0.080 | 5.18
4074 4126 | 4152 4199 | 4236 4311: 0.019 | 5.47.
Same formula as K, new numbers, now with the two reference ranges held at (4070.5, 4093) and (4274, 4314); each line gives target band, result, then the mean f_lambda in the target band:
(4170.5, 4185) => 0.09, 5.18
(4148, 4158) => 0.09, 5.28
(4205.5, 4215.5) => -1.49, 5.81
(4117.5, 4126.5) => -0.79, 5.95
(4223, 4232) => 0.26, 4.83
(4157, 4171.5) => -1.13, 5.68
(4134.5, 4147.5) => -0.45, 5.56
